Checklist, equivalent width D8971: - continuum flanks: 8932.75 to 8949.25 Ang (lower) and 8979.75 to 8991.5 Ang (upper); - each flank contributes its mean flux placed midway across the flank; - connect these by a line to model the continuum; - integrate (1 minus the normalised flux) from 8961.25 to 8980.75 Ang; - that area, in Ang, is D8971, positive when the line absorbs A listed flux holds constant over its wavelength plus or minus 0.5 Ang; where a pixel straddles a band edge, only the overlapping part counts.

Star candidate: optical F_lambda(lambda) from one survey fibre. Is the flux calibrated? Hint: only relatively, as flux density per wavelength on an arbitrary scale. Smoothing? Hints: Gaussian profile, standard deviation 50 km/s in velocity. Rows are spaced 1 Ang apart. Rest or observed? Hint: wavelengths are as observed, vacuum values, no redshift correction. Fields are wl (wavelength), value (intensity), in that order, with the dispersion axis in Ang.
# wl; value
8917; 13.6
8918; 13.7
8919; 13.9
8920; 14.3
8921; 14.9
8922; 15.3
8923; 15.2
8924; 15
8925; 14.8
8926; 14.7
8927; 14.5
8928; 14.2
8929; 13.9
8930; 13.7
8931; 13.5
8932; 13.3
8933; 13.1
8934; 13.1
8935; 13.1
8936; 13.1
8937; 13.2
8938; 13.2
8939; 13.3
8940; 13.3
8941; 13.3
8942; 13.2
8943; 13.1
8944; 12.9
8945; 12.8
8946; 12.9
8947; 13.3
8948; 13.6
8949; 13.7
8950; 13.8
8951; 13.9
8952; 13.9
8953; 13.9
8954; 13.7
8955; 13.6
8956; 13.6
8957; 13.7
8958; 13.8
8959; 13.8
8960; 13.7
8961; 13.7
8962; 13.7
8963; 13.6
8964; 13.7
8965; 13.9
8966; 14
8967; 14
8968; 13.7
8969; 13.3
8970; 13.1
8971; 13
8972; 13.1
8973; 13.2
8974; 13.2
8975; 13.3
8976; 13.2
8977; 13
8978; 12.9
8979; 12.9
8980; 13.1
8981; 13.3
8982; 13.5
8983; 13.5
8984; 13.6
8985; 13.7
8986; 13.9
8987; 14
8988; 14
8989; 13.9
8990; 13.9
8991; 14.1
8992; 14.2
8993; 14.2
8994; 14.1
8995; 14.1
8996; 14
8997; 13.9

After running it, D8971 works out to 0.3 Ang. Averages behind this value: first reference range 13.2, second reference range 13.7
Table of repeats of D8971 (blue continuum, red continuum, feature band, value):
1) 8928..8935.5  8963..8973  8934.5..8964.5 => 0.0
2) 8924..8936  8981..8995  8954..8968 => 0.1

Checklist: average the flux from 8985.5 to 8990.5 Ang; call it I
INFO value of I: 13.9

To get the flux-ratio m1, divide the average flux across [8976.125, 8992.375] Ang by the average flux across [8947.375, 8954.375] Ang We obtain 0.99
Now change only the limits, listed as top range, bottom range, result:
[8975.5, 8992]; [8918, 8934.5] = 0.95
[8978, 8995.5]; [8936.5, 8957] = 1.02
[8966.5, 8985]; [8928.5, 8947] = 1.00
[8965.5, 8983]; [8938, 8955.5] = 0.99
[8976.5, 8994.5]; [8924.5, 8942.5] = 1.01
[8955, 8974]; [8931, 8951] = 1.02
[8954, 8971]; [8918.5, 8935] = 0.96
